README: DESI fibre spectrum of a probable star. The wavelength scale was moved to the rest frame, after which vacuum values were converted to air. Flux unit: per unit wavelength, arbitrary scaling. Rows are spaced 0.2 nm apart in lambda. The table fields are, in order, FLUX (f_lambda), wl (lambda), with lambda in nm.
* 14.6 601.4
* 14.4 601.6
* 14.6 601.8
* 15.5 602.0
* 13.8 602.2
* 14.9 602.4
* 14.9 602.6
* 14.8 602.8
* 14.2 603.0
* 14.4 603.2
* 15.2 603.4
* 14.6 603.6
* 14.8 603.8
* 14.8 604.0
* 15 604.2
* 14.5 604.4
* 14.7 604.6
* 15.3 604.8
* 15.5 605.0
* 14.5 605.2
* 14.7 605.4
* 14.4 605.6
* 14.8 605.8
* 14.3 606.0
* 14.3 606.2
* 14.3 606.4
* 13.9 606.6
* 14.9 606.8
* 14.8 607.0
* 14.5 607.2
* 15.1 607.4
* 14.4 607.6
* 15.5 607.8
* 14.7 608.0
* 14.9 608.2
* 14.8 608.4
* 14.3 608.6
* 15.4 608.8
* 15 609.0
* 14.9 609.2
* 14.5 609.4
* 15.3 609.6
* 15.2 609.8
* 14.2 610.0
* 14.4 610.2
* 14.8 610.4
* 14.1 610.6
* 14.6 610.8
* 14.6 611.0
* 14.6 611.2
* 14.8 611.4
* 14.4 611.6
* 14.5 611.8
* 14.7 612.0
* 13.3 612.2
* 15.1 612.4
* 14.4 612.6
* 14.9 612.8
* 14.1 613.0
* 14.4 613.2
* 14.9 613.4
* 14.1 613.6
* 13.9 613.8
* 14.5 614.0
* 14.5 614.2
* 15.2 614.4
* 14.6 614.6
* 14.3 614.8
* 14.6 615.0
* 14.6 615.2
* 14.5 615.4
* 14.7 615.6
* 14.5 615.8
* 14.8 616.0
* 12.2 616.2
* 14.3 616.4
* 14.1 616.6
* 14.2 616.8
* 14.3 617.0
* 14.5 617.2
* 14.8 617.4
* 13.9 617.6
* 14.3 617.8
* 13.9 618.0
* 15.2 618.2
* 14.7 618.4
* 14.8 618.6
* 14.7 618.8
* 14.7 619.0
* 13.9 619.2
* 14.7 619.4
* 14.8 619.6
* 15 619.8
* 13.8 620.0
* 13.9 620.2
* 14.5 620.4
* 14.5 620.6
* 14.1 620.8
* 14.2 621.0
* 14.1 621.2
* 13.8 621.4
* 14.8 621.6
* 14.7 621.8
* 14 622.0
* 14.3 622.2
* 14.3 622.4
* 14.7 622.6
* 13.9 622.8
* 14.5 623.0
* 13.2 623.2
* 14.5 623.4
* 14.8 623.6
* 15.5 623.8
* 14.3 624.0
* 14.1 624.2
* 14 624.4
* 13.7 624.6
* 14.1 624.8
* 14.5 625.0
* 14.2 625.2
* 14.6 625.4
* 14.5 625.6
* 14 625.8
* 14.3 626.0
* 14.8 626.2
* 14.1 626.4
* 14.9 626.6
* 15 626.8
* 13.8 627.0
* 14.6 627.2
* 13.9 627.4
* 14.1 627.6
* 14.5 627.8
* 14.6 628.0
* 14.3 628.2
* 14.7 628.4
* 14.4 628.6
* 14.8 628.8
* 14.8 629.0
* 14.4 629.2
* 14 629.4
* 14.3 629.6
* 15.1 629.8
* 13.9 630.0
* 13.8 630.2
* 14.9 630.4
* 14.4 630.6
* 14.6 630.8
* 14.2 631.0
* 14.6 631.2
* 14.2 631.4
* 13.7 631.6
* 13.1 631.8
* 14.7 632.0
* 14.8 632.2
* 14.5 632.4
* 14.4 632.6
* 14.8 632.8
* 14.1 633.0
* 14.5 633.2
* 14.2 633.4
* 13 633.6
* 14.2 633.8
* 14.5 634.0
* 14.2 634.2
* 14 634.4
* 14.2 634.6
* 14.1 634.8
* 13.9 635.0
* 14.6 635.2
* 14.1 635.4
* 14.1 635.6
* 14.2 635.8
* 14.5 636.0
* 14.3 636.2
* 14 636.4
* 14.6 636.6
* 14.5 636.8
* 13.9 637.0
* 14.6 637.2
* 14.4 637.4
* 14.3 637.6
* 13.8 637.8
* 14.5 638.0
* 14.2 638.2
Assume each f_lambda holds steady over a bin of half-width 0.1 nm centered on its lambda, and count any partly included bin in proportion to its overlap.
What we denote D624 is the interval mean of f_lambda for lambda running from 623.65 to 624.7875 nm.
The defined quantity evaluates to 14.3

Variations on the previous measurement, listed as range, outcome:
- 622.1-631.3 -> 14.4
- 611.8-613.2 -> 14.4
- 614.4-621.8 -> 14.4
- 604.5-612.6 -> 14.7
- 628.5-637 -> 14.3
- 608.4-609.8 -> 14.9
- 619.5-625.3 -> 14.3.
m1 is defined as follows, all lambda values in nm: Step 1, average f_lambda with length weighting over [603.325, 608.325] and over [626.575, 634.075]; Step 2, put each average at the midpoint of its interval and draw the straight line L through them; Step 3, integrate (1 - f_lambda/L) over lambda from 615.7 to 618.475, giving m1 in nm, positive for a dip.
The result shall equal 0.056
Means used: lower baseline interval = 14.7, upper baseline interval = 14.3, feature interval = 14.3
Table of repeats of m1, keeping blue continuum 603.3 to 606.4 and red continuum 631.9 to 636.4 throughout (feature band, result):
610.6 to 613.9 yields 0.040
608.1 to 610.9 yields -0.014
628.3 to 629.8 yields -0.019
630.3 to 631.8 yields 0.003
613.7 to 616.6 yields 0.042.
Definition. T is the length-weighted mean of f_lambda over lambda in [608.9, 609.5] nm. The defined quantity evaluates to 14.8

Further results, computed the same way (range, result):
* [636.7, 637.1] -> 14.2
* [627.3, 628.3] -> 14.3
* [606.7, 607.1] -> 14.8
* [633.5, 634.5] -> 14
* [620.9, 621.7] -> 14.2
